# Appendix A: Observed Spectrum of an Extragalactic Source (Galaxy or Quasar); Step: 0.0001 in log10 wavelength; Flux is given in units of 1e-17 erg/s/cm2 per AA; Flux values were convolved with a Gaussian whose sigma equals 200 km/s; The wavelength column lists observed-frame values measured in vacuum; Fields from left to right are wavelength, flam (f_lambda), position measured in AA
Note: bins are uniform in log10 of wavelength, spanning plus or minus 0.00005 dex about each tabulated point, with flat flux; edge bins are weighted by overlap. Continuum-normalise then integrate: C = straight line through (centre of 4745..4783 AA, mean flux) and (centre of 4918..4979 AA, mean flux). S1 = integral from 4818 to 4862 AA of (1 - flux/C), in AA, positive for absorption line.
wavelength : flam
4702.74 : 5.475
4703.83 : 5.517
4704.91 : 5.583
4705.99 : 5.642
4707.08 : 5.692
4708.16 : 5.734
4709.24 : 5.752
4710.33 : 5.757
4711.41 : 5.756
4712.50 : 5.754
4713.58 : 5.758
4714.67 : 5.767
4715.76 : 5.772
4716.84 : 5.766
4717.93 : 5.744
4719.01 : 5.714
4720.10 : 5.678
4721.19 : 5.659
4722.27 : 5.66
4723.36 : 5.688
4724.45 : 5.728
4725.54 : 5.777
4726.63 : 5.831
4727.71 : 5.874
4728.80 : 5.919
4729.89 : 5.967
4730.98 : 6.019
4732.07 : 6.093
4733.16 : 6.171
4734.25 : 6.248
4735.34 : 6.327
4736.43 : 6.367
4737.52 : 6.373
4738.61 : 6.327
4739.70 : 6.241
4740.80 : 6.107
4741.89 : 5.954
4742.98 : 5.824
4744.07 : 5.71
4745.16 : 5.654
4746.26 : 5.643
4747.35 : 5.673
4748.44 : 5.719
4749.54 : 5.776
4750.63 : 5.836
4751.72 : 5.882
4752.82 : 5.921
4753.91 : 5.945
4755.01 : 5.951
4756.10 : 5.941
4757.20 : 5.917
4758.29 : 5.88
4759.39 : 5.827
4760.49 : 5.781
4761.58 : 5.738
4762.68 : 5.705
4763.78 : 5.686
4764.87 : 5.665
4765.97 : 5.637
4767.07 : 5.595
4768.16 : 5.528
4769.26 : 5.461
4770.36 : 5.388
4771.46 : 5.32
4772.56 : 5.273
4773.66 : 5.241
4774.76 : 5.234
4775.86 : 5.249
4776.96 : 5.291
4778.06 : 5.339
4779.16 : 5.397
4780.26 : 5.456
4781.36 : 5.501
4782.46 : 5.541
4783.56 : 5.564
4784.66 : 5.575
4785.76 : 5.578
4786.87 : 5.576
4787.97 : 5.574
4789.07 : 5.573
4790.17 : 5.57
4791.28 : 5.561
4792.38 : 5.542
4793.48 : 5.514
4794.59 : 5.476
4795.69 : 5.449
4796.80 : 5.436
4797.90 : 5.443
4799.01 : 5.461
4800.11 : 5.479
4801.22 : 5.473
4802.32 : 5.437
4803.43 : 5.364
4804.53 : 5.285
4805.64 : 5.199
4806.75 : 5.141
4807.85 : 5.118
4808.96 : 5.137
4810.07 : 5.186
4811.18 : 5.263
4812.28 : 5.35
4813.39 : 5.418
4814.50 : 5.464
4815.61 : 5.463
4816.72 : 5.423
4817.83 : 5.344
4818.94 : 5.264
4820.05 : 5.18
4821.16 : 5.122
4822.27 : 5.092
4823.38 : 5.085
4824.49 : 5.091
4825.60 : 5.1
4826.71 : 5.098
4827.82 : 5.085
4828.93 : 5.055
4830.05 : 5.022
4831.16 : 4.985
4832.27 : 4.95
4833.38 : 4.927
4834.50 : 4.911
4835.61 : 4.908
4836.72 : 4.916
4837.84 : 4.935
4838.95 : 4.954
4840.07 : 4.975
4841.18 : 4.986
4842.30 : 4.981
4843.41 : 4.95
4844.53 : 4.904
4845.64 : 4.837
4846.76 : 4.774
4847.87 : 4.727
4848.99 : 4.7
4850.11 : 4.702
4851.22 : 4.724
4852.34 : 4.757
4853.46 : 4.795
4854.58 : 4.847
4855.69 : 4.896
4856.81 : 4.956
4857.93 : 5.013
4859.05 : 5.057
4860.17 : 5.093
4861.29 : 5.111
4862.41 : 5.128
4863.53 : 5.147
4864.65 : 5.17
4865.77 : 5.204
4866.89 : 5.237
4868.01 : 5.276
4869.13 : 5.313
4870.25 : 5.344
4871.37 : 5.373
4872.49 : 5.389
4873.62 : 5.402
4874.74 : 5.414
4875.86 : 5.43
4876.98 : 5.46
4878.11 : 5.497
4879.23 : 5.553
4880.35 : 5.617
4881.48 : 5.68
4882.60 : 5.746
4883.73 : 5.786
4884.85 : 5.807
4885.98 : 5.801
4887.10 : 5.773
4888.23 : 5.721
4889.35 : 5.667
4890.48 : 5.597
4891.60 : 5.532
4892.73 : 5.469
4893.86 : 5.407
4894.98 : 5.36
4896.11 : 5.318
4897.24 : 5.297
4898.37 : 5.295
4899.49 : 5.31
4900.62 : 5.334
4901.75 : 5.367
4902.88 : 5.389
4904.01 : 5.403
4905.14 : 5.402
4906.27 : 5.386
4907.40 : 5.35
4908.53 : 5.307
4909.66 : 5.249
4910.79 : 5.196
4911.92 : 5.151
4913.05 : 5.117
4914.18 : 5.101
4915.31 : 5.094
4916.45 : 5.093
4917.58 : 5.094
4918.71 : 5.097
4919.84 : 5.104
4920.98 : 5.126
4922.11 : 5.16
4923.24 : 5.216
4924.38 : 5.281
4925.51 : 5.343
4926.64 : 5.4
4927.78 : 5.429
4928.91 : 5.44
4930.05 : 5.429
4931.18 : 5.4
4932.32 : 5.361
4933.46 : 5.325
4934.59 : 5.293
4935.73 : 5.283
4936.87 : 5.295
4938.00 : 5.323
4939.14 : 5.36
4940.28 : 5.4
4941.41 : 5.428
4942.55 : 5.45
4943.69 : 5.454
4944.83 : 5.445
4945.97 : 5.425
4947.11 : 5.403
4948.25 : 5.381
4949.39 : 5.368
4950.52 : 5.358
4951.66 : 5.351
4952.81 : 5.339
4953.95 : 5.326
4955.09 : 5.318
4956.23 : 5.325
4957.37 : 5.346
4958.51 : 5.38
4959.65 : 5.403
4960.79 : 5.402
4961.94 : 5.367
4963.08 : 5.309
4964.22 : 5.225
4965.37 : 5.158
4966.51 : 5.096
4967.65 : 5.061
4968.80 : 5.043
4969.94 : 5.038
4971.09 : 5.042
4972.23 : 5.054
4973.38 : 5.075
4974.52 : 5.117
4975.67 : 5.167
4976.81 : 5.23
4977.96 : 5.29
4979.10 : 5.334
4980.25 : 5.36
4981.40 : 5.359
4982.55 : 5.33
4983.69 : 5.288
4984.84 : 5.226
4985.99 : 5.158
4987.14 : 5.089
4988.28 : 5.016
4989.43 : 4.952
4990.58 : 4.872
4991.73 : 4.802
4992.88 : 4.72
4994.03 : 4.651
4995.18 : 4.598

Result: 4.1 AA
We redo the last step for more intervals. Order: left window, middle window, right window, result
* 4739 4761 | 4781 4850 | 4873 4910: 5.70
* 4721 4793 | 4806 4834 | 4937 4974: 2.11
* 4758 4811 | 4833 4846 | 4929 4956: 1.19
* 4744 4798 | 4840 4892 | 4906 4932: 1.28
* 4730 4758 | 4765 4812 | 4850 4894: 2.77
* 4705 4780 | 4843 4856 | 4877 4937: 1.69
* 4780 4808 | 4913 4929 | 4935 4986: 0.38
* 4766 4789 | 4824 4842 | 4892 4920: 1.26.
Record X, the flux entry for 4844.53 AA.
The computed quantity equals 4.904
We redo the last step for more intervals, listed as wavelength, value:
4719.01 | 5.714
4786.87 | 5.576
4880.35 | 5.617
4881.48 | 5.68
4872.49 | 5.389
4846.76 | 4.774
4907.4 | 5.35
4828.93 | 5.055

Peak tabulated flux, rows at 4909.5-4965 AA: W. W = 5.454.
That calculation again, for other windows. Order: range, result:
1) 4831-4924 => 5.807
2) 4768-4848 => 5.578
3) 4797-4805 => 5.479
